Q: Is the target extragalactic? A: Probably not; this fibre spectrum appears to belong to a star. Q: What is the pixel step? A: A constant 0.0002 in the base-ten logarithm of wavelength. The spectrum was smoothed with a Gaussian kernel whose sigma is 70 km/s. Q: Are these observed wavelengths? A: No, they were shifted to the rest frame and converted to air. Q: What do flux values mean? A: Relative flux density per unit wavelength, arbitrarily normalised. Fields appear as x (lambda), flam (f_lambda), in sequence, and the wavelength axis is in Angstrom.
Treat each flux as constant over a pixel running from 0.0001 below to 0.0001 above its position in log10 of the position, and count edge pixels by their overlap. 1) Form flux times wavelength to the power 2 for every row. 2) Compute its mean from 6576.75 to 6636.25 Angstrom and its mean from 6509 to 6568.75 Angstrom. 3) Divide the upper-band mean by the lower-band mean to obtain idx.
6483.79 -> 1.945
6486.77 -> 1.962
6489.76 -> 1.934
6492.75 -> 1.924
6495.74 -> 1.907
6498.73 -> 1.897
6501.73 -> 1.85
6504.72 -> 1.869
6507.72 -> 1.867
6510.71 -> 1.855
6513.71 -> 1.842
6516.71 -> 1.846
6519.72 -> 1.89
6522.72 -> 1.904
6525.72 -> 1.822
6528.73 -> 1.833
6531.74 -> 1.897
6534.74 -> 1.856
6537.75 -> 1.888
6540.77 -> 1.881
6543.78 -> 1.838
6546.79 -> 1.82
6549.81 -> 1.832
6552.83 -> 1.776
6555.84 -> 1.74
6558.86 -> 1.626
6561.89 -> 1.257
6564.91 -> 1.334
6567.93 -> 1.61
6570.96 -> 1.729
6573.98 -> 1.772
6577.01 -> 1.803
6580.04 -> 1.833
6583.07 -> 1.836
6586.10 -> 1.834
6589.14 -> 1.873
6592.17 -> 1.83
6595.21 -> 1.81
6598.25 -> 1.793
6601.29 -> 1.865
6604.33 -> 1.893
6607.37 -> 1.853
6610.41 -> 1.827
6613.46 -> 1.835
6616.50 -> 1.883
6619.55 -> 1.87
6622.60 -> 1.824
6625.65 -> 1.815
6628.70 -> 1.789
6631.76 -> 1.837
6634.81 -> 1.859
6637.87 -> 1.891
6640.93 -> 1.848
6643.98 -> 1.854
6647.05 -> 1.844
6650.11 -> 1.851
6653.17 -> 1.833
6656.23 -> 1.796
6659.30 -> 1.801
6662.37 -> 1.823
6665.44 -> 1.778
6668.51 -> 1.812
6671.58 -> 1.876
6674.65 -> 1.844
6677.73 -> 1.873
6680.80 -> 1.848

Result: 1.06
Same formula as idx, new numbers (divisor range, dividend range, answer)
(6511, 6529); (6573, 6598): 1.00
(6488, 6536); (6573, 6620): 1.01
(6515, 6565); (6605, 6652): 1.07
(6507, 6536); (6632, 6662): 1.03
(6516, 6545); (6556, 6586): 0.90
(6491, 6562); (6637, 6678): 1.04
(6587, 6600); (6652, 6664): 1.01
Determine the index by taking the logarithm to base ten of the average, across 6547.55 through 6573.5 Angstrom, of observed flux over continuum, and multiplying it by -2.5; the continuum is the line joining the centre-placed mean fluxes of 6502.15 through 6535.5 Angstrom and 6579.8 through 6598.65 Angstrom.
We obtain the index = 0.14 mag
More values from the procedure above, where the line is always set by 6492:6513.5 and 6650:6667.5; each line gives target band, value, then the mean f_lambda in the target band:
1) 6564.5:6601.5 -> 0.04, 1.77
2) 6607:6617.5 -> -0.01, 1.85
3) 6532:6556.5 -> 0.01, 1.84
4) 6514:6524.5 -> 0.00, 1.87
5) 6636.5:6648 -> -0.02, 1.86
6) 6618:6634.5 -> 0.00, 1.83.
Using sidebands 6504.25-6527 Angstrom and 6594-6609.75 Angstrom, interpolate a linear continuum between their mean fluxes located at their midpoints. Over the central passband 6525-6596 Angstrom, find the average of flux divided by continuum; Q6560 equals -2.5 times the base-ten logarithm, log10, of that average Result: 0.05 mag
